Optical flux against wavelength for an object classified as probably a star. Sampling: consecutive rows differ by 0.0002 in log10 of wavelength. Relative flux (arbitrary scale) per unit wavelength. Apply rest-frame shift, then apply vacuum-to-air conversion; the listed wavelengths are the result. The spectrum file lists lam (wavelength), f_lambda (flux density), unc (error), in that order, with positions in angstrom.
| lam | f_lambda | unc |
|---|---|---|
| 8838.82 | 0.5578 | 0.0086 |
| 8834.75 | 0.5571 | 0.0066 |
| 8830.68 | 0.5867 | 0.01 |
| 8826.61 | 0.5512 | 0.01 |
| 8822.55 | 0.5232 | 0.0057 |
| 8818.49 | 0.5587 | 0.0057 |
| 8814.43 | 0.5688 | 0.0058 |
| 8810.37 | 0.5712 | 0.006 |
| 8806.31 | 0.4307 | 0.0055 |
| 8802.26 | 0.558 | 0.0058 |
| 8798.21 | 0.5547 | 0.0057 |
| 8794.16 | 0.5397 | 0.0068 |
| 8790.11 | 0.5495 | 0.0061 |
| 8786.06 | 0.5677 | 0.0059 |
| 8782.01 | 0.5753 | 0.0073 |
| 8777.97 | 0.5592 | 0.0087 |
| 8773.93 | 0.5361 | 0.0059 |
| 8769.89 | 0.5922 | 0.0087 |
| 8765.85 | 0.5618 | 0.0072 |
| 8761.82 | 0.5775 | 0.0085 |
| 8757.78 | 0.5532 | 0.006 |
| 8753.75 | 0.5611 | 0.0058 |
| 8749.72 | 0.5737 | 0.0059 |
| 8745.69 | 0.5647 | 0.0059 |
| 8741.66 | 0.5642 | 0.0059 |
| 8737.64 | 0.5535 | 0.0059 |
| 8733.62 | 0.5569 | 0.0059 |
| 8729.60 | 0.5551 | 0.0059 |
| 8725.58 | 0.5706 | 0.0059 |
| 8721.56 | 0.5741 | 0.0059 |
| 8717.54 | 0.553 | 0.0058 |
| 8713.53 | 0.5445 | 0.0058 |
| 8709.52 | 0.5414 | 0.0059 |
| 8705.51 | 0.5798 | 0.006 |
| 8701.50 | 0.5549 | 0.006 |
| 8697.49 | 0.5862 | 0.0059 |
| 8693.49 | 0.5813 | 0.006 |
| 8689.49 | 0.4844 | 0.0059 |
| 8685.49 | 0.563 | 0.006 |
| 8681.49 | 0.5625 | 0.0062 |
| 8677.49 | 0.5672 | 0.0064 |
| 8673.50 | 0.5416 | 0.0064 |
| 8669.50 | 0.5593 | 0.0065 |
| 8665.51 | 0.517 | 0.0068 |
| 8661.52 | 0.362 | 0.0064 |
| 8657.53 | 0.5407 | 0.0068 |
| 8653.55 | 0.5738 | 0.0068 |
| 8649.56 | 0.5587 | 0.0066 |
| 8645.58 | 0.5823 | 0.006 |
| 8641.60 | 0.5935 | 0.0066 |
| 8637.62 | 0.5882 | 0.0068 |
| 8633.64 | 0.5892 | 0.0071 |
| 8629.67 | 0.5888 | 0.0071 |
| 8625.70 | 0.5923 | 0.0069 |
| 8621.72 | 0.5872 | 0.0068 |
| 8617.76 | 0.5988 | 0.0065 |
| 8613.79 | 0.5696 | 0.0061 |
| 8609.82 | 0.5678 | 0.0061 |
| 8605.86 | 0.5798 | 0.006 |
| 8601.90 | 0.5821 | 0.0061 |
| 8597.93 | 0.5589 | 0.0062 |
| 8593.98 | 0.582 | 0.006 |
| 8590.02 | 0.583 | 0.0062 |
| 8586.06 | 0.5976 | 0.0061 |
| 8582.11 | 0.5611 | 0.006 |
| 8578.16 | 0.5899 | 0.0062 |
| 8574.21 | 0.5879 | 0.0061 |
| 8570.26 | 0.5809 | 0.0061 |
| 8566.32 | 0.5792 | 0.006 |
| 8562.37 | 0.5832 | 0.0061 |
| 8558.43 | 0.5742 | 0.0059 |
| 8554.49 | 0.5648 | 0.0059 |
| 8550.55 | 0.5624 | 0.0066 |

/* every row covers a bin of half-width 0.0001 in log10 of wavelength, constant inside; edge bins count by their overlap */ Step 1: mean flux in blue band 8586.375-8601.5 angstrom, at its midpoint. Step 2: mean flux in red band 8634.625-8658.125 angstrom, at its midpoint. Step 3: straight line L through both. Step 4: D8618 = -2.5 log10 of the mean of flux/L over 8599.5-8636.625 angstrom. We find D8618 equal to -0.01 mag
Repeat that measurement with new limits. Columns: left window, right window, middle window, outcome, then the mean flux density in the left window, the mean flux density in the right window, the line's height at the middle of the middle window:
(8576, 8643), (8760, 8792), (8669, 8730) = 0.03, 0.583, 0.565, 0.573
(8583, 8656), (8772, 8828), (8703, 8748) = 0.00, 0.581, 0.546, 0.561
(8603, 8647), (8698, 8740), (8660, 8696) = 0.08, 0.585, 0.559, 0.571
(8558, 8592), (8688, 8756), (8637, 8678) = 0.05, 0.582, 0.559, 0.569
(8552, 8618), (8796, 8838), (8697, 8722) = 0.00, 0.578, 0.546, 0.561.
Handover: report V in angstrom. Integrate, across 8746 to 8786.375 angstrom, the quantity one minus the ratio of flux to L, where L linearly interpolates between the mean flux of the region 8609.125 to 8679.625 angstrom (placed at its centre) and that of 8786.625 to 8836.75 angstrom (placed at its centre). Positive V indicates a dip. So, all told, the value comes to -1.1 angstrom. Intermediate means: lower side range 0.56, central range 0.566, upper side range 0.546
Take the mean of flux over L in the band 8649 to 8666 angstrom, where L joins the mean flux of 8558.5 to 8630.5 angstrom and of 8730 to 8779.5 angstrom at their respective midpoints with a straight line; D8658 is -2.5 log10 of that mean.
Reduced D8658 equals 0.14 mag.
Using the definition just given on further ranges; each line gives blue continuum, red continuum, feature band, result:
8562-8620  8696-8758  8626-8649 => -0.02 mag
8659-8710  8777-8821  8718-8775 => -0.04 mag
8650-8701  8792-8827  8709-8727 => -0.04 mag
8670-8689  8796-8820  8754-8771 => -0.05 mag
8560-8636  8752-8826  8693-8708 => -0.01 mag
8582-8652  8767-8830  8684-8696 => 0.05 mag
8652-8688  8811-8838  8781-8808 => 0.03 mag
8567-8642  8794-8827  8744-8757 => -0.03 mag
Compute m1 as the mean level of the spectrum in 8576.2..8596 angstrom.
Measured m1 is 0.583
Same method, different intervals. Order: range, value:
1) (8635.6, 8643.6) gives 0.591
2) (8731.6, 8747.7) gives 0.56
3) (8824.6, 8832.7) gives 0.569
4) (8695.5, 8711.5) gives 0.565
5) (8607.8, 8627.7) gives 0.583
